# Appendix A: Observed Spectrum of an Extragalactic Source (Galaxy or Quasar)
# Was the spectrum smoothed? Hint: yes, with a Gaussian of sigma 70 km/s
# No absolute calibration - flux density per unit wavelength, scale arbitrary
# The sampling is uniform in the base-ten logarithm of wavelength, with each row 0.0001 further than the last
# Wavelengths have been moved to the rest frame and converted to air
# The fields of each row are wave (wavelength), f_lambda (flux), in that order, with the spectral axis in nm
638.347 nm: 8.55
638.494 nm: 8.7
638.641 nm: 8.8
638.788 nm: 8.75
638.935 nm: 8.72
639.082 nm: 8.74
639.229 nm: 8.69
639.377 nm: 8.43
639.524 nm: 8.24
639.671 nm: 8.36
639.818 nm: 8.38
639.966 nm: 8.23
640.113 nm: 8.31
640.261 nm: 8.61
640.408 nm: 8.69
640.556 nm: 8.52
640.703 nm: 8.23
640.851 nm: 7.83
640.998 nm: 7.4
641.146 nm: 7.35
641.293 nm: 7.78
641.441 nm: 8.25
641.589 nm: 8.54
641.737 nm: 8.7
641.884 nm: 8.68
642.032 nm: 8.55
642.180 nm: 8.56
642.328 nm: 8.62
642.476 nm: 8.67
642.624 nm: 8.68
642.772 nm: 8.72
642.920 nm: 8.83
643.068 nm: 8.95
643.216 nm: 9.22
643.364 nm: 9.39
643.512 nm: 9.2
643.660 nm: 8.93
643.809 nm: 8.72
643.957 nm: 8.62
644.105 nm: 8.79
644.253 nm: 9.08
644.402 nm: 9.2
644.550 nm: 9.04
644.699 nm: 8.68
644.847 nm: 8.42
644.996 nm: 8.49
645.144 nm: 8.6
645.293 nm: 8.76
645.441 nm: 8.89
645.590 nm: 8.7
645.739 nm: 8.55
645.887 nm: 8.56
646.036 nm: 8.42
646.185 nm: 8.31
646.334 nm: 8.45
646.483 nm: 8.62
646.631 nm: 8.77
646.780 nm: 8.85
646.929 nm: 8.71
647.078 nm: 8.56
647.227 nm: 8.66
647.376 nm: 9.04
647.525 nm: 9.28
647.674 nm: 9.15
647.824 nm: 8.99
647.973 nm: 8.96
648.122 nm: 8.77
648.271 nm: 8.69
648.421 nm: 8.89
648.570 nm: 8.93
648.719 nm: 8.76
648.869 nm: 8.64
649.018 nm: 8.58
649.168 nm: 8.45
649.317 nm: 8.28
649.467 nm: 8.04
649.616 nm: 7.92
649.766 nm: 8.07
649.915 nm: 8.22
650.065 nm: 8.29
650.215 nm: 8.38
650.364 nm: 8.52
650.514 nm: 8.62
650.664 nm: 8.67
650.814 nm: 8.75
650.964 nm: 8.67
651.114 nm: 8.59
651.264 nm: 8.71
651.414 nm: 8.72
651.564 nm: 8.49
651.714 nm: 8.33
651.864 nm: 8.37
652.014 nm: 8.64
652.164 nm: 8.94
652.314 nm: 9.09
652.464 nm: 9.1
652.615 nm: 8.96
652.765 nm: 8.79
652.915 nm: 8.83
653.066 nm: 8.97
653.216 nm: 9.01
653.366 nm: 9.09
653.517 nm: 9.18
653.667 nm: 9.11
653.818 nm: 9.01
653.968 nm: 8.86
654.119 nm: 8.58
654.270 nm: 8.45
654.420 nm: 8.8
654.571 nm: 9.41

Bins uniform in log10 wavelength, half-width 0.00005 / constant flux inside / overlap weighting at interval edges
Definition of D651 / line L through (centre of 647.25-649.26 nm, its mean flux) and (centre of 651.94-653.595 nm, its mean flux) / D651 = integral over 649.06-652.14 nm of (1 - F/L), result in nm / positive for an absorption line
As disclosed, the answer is 0.16 nm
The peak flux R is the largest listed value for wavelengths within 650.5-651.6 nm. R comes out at 8.75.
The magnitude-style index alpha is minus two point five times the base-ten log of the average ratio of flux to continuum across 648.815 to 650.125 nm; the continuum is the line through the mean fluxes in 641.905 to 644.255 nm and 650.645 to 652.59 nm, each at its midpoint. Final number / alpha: 0.06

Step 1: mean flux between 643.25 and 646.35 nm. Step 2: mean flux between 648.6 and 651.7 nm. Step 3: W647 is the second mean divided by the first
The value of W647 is 1.0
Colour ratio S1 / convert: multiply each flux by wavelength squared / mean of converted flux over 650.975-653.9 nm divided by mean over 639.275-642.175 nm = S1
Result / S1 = 1.11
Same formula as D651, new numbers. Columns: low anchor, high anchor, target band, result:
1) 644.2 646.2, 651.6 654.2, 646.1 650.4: 0.07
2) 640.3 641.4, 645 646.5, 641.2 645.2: -0.22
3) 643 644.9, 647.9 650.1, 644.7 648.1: 0.01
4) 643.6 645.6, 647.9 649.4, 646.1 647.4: 0.01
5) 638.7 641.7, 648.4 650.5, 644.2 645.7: -0.07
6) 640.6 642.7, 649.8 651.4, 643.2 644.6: -0.11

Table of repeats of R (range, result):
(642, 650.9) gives 9.39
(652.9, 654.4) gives 9.18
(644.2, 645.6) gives 9.2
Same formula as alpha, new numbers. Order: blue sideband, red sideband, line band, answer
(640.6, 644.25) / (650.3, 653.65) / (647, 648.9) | -0.02 mag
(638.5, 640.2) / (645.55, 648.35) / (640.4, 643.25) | 0.02 mag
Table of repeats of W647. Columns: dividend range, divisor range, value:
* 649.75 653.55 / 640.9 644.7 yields 1.00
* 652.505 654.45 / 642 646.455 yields 1.02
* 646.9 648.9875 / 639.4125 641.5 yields 1.09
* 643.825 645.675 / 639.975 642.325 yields 1.06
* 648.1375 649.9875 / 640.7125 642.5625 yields 1.03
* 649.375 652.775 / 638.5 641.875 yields 1.02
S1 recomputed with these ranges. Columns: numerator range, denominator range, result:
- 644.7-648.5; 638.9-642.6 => 1.06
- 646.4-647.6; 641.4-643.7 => 1.02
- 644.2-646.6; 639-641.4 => 1.07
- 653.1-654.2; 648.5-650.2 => 1.09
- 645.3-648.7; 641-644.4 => 1.03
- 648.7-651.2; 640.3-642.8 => 1.04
